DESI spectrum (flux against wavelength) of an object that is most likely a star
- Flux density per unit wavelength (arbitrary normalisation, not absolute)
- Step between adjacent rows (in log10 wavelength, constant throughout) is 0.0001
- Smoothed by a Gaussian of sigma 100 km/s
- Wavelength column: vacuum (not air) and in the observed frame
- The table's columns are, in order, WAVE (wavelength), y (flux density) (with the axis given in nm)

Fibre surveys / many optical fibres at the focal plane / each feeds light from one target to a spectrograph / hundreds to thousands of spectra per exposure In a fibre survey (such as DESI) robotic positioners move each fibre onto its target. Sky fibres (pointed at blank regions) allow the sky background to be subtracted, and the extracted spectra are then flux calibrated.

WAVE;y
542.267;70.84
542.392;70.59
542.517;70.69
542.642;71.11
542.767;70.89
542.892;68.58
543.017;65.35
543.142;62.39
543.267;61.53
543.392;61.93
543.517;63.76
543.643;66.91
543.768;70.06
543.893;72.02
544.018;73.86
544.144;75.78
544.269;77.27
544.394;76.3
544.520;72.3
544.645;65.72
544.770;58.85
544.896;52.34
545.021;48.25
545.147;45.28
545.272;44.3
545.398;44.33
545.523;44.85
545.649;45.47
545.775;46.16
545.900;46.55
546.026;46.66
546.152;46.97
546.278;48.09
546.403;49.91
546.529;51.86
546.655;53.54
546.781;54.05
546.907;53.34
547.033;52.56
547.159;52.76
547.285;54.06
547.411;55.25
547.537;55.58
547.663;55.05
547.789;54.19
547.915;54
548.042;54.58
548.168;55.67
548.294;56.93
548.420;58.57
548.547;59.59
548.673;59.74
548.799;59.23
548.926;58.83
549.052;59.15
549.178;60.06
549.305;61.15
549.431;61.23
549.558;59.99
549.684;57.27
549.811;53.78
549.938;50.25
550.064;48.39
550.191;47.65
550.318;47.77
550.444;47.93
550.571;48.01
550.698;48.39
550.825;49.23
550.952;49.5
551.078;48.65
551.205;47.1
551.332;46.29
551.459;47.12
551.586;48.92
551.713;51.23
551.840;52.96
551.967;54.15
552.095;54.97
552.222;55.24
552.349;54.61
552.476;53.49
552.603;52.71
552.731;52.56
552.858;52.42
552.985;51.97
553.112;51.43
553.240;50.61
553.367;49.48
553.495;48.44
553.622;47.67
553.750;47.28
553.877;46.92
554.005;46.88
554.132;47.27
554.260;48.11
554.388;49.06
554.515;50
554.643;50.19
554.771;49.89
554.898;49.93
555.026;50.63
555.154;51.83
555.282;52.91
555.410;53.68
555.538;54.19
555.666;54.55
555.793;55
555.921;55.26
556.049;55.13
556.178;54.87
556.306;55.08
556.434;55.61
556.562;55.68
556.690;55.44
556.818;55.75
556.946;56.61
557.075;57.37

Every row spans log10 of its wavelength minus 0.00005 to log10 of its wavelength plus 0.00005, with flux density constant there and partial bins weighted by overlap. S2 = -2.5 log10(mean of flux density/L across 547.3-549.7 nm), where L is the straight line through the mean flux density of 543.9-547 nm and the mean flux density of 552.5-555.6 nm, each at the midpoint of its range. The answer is -0.08 mag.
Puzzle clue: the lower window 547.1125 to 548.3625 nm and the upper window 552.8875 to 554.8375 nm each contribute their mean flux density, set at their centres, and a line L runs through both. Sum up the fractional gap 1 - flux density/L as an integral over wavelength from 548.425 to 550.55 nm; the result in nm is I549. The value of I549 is -0.10 nm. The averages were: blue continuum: 54.9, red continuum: 49.1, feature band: 55.7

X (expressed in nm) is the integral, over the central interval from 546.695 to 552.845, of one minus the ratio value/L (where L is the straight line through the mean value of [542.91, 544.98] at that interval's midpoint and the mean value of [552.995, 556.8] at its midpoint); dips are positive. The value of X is 0.54 nm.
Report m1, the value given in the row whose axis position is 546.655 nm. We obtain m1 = 53.54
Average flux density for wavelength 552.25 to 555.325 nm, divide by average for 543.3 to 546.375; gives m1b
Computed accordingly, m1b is 0.87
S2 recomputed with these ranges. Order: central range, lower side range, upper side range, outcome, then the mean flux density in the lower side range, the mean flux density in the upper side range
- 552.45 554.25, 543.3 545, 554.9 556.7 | 0.146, 67.6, 54.1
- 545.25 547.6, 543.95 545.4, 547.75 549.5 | 0.204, 62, 58.1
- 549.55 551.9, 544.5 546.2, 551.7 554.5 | 0.018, 50.1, 50.9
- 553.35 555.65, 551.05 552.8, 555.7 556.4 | 0.083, 51.5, 55.1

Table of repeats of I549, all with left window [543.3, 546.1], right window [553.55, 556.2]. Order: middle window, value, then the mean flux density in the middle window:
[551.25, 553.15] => 0.04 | 52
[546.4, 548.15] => 0.10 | 53.8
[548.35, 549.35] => -0.07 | 59.5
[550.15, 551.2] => 0.11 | 48.4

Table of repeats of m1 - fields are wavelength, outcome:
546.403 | 49.91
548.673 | 59.74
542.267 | 70.84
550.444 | 47.93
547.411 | 55.25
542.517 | 70.69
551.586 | 48.92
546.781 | 54.05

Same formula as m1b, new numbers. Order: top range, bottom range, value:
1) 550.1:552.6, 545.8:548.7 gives 0.94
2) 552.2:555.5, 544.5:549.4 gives 0.94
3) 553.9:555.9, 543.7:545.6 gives 0.83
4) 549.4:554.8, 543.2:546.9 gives 0.88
